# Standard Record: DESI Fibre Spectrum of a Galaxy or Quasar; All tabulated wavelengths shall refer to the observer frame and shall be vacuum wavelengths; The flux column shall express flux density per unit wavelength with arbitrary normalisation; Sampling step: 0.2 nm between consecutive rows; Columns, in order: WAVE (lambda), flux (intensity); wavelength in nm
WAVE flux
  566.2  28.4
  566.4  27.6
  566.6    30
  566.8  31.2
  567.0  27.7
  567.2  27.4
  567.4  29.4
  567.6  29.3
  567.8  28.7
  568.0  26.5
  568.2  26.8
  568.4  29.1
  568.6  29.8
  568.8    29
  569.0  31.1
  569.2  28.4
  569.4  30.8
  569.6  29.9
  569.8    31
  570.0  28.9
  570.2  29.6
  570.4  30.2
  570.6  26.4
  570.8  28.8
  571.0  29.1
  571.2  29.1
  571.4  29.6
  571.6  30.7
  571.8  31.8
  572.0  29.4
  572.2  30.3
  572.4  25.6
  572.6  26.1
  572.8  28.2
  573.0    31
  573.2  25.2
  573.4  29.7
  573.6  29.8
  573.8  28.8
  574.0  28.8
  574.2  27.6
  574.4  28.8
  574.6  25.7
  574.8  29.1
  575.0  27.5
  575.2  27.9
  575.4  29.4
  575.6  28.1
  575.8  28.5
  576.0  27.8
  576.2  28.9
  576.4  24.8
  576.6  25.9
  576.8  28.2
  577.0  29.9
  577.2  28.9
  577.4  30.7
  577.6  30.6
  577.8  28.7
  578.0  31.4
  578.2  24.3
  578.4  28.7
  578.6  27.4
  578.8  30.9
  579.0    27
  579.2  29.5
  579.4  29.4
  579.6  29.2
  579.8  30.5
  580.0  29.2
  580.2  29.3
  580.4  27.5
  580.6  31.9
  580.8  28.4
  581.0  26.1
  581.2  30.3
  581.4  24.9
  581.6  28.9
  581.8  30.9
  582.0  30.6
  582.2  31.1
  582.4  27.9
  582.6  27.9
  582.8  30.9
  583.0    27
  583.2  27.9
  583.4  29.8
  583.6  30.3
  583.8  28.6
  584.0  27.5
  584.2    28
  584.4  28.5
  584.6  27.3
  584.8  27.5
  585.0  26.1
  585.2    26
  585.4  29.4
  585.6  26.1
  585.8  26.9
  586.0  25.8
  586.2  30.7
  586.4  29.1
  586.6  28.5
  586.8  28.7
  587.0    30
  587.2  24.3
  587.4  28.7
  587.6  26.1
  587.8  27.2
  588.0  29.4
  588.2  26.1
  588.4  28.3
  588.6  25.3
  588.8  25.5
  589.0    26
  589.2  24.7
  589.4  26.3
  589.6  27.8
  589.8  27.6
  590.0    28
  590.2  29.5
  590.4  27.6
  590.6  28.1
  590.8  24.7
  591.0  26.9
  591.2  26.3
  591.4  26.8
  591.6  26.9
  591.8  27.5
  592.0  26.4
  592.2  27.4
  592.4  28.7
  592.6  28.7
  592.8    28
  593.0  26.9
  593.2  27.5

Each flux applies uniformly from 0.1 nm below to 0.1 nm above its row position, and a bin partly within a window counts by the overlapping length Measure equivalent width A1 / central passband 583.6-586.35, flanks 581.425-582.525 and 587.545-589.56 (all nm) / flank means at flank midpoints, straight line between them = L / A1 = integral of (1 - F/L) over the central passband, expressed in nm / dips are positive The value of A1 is 0.04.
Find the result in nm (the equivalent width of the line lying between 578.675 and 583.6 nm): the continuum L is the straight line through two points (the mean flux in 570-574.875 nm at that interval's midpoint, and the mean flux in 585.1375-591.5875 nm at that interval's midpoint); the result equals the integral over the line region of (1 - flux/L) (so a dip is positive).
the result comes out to -0.20 nm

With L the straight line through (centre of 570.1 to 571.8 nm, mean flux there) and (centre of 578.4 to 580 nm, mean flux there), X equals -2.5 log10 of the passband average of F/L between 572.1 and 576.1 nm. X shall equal 0.04 mag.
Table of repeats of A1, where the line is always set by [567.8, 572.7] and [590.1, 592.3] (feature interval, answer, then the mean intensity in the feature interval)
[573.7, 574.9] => 0.02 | 28.1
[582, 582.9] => -0.05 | 29.6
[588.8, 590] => 0.03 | 26.5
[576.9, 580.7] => -0.13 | 29.2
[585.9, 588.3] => -0.03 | 27.9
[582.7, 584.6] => -0.06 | 28.6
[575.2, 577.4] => 0.03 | 28.2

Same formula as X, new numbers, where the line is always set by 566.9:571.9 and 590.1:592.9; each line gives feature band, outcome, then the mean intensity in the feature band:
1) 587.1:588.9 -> 0.04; 26.8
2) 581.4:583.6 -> -0.04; 29.1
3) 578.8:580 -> -0.03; 29.3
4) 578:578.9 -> 0.01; 28.2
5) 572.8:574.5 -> 0.01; 28.7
